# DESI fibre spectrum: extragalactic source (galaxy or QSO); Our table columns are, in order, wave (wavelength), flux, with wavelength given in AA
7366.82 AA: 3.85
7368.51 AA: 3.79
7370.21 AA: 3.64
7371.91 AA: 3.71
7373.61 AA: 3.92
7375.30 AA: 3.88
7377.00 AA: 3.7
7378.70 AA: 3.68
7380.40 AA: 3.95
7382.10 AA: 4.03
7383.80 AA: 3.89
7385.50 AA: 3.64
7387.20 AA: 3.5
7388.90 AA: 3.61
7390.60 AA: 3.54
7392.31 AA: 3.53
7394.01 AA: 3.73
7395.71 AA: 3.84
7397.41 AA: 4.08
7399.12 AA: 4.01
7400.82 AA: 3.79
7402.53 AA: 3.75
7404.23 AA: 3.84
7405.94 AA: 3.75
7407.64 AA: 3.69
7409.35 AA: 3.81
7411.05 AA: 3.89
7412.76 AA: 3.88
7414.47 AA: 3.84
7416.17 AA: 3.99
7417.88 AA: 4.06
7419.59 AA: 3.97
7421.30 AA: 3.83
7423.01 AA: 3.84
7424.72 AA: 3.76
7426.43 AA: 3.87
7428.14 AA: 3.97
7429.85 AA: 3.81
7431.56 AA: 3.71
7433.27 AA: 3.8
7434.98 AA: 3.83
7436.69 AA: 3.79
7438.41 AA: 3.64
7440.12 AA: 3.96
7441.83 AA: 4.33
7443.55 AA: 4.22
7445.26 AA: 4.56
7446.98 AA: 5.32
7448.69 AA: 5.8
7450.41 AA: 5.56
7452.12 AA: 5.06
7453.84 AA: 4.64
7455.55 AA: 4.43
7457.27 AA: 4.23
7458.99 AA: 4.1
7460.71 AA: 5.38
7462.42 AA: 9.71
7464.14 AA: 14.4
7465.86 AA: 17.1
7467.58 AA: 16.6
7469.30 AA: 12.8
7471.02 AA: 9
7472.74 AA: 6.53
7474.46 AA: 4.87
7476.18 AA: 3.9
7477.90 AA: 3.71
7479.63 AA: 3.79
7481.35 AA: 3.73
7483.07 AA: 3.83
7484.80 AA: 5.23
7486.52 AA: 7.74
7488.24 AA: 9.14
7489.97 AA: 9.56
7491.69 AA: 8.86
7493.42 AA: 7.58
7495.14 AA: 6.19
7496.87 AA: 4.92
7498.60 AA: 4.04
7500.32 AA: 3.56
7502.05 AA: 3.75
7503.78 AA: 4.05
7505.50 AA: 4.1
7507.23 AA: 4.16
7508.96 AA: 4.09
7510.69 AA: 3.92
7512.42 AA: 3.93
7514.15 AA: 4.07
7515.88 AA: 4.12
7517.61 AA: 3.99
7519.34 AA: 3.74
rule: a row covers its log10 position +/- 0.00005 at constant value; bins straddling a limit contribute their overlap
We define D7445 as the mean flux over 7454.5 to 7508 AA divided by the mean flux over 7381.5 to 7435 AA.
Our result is 1.8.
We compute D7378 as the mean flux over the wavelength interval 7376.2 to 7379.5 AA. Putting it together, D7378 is 3.69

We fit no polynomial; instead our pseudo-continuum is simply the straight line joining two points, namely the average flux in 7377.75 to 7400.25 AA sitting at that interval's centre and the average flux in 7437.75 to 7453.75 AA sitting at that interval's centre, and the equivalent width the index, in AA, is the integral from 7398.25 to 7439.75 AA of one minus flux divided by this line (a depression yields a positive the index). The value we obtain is 4.15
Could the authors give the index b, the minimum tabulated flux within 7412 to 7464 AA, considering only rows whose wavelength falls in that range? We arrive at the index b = 3.64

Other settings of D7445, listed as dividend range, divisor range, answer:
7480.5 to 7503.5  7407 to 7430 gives 1.54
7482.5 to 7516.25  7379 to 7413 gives 1.42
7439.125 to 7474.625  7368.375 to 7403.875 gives 1.94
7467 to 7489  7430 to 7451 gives 1.58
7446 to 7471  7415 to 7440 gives 2.14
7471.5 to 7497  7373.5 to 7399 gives 1.60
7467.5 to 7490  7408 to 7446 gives 1.72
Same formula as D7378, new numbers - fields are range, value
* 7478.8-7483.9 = 3.79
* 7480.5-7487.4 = 5.15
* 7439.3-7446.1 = 4.27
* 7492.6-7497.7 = 6.23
